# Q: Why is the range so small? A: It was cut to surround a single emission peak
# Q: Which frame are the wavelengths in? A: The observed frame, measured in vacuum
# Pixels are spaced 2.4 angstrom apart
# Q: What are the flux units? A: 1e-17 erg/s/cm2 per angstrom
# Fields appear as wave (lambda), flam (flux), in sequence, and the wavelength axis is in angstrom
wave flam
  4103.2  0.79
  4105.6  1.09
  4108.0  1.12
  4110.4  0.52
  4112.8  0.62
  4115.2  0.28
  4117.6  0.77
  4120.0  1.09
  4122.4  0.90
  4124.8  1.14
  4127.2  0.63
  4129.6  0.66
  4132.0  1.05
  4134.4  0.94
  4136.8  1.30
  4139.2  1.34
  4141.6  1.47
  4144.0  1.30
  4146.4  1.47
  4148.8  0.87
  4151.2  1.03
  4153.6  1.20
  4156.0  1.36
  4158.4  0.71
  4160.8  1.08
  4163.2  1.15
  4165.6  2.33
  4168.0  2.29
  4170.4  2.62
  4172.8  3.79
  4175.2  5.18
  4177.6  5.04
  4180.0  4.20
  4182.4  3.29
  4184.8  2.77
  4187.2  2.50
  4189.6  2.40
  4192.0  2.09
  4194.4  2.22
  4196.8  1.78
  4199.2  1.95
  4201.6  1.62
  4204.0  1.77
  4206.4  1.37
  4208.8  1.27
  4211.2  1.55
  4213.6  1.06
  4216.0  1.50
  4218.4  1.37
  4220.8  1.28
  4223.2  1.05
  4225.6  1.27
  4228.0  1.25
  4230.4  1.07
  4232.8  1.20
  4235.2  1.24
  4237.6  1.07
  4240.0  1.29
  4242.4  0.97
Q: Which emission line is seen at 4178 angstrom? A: Lyman alpha 1216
